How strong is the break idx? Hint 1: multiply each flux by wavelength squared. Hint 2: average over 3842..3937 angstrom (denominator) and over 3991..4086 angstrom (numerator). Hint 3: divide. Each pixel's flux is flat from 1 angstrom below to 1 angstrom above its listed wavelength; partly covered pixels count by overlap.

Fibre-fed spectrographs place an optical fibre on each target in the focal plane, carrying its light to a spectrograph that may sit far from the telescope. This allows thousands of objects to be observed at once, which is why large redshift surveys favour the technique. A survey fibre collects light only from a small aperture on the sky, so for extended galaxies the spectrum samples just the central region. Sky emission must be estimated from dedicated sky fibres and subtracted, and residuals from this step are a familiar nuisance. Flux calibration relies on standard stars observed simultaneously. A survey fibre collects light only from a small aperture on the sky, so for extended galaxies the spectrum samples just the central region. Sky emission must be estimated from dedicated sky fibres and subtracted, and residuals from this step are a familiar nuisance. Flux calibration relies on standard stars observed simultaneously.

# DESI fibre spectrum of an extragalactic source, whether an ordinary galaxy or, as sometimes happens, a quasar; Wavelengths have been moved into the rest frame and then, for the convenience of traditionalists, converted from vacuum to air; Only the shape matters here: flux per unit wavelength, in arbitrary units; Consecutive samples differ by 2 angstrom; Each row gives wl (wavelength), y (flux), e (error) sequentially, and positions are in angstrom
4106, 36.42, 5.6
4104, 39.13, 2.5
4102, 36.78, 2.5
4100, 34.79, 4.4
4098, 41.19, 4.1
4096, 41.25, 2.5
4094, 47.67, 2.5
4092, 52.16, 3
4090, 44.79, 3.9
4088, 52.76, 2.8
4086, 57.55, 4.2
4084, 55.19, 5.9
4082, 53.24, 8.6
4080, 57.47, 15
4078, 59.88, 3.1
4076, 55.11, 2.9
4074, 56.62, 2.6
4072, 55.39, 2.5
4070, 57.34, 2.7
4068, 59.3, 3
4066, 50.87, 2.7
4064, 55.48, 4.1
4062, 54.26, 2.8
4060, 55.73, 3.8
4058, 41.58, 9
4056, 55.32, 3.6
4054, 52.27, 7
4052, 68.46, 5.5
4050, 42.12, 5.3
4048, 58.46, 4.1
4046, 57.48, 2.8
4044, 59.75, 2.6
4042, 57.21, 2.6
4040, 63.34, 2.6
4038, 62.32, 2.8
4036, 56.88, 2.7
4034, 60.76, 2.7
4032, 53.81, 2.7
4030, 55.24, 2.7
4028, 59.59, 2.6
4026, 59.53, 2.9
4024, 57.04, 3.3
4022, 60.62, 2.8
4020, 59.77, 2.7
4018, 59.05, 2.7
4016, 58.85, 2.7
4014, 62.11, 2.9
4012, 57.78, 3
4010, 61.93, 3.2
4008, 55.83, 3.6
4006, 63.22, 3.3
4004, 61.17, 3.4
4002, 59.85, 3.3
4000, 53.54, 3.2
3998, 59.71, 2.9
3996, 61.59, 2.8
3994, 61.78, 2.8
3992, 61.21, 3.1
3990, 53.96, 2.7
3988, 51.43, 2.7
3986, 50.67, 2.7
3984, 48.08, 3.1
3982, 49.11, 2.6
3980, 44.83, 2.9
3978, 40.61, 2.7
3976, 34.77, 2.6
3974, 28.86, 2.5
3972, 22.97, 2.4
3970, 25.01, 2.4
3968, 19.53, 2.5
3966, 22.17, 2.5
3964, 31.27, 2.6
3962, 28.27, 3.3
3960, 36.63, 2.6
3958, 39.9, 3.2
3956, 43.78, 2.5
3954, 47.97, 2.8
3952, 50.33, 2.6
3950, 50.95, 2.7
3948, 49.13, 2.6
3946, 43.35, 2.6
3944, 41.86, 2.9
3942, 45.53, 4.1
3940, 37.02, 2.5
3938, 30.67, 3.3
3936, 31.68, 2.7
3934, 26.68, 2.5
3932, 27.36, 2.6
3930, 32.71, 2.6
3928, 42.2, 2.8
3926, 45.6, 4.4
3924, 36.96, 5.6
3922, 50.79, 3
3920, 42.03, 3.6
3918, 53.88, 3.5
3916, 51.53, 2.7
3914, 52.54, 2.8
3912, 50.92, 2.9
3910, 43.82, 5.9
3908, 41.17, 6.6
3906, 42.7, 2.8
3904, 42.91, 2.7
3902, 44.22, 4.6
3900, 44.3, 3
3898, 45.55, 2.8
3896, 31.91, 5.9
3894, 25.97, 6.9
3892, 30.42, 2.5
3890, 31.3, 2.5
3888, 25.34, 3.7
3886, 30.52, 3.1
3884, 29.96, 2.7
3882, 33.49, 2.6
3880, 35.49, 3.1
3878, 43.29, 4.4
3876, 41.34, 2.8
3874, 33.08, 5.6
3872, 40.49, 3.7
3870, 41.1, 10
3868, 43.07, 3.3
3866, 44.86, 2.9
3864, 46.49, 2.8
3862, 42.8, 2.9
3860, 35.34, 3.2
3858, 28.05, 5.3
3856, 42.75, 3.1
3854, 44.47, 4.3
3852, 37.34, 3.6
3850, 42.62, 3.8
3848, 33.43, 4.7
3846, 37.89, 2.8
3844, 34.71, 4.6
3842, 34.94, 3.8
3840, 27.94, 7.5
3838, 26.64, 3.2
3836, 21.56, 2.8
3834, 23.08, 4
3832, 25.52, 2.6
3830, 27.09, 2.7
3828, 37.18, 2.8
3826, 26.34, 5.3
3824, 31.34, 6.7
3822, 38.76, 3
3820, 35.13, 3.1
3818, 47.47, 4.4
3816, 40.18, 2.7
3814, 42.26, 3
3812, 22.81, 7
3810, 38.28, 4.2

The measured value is 1.59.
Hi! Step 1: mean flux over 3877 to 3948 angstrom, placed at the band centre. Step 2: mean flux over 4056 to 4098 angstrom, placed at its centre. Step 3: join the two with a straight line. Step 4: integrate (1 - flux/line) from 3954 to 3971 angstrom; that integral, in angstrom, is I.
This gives 4.5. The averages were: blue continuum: 39.2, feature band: 31.8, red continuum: 52.9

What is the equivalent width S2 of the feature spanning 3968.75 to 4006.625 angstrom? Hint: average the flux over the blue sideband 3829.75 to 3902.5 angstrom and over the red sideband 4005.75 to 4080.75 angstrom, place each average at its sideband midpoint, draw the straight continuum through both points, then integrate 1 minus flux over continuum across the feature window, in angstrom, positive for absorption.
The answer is 1.46 angstrom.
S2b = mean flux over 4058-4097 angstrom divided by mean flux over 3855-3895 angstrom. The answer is 1.47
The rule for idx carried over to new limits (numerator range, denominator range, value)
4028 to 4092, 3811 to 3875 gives 1.75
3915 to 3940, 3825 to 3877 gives 1.15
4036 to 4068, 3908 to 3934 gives 1.37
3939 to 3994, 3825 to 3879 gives 1.22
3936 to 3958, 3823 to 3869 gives 1.32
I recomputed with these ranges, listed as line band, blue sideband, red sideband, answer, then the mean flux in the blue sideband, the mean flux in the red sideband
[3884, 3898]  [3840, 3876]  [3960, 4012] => 3.5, 38.8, 46.1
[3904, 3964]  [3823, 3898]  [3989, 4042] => 5.3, 34.5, 59.2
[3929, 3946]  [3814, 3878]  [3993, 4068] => 4.4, 36.1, 57.7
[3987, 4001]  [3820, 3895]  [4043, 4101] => -3.5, 34.5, 52.9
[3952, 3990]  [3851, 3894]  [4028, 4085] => 7.6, 36.9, 56.2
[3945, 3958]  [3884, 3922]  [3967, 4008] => -0.7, 40.6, 47.8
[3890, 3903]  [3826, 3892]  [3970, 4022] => 1.0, 34.9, 52.5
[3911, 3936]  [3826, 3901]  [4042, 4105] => -1.6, 35.1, 52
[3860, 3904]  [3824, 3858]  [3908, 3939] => -0.8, 32.5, 41.3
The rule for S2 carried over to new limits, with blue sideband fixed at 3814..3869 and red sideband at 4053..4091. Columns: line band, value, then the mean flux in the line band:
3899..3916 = -2.0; 45.7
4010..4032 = -3.9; 58.9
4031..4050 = -2.3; 58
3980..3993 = -1.2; 51.8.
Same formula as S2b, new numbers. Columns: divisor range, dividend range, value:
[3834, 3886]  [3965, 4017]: 1.34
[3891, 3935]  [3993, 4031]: 1.44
